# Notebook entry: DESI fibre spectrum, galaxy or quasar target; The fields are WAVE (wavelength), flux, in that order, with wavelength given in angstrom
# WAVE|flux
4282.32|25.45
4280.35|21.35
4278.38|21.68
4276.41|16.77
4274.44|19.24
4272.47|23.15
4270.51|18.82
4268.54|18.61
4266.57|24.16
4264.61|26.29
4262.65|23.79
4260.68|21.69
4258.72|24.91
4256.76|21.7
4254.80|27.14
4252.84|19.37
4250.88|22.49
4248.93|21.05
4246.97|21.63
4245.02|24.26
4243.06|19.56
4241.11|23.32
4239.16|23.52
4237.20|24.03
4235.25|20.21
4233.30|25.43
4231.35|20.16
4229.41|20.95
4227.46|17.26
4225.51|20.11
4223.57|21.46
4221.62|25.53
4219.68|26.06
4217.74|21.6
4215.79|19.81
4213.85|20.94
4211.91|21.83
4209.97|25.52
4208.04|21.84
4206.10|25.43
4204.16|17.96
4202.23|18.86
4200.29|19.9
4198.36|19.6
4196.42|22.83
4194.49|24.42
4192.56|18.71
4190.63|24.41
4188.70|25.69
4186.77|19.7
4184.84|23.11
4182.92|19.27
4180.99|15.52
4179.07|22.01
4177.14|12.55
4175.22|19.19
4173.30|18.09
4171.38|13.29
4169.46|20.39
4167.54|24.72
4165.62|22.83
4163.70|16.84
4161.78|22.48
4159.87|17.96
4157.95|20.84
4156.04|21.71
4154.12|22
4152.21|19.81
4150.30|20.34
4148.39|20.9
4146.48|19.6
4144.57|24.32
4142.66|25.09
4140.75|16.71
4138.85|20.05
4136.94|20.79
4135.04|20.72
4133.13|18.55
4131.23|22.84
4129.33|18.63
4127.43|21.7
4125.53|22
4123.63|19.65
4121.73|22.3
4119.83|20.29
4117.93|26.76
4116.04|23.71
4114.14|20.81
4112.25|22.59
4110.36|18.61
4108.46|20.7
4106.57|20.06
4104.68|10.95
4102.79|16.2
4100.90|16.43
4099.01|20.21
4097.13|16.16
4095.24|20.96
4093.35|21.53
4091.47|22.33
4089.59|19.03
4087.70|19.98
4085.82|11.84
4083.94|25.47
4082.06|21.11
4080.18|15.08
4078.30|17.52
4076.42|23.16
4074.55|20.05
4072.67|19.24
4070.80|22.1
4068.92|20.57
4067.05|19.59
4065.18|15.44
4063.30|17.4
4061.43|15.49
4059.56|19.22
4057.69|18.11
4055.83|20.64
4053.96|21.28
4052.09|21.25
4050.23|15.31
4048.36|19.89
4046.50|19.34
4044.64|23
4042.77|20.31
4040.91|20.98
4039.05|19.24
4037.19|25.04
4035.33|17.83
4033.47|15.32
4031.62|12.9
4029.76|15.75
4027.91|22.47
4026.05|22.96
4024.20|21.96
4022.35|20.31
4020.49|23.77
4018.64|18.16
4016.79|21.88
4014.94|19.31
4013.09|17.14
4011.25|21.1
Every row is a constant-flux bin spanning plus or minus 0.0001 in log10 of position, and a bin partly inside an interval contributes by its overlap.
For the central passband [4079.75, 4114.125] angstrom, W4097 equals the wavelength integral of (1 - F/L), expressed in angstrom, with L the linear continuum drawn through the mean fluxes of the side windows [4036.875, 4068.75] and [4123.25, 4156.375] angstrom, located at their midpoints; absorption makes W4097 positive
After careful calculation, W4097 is 2.0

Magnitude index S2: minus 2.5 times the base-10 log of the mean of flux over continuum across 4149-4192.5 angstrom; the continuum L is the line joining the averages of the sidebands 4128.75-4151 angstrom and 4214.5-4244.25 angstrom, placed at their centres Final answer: 0.06 mag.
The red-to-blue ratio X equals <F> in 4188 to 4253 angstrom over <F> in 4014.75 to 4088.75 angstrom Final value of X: 1.1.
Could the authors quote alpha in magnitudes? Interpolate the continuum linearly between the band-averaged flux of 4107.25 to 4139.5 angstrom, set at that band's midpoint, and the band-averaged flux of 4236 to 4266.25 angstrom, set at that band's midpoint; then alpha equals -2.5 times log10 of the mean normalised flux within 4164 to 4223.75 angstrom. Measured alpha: 0.06 mag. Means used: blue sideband 21.2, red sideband 23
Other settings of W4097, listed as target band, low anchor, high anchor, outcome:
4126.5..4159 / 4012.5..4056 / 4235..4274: 0.4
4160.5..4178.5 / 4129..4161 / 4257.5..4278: 1.7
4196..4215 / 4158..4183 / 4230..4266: -0.7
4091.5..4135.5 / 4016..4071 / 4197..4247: 0.6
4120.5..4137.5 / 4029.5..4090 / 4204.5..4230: -0.3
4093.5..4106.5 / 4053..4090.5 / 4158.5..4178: 1.2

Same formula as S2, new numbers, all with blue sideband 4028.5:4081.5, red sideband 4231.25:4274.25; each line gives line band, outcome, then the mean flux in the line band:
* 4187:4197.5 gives -0.07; 22.9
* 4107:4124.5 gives -0.08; 21.7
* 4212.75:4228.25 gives 0.01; 21.6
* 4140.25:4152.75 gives -0.03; 21.2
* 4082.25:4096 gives -0.03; 20.2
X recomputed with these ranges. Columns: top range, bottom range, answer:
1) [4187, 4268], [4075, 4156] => 1.10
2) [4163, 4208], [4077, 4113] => 1.08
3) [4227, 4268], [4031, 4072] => 1.18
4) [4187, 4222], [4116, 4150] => 1.04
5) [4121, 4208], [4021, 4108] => 1.07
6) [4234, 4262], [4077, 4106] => 1.22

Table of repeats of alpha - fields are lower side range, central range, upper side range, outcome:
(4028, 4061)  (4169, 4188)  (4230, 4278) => 0.15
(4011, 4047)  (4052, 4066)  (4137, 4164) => 0.09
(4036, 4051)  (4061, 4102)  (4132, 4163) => 0.07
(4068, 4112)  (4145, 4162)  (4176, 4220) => -0.02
